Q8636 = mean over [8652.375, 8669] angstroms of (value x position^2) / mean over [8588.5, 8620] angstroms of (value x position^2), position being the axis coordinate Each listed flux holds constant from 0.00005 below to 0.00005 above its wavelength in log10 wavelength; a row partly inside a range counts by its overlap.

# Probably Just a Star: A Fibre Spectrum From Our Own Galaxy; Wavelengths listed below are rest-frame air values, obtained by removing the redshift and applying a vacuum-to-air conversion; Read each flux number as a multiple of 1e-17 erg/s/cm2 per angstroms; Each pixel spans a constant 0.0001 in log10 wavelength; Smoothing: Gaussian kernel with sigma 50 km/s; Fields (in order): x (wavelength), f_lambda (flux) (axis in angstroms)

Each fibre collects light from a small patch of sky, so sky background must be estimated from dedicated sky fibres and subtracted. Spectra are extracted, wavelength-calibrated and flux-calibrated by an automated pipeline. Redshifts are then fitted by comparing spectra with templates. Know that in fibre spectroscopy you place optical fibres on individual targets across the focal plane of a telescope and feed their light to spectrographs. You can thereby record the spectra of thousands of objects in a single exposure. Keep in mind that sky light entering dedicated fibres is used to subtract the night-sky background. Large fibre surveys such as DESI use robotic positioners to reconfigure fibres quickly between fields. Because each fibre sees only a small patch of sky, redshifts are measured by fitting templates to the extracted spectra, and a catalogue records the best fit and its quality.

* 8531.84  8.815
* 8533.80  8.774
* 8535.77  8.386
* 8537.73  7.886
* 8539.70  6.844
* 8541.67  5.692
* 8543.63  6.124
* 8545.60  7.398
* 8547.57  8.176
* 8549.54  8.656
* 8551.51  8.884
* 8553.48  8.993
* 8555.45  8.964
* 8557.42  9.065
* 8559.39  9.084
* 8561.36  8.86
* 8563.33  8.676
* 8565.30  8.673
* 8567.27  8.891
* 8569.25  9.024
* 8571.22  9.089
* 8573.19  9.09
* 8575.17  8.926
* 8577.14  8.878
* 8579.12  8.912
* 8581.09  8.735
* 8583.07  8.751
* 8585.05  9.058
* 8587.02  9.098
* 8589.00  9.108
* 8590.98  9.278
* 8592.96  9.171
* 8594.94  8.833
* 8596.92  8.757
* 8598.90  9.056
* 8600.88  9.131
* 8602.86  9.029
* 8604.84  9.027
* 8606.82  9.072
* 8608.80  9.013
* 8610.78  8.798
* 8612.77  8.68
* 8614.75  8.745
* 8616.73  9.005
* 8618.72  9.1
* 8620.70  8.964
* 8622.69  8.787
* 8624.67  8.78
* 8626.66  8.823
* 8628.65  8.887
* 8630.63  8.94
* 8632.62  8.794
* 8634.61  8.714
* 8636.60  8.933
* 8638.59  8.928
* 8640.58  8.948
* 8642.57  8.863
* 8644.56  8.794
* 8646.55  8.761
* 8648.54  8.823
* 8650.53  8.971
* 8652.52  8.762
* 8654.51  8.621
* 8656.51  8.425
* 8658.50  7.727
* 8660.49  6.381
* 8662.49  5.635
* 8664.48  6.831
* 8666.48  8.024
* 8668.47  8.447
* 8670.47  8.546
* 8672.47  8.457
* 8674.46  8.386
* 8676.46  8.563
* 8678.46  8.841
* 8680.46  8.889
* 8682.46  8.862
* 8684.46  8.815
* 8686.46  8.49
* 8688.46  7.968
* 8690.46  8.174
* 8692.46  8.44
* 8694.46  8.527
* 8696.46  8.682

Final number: 0.85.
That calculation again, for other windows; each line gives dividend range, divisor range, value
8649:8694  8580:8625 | 0.93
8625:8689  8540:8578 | 1.02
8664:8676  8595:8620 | 0.93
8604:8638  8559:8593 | 1.00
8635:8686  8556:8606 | 0.95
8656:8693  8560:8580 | 0.93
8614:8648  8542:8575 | 1.05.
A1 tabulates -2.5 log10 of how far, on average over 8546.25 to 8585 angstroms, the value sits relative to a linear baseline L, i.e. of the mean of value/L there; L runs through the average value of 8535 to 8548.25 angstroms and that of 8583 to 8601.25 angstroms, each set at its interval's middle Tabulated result -0.10 mag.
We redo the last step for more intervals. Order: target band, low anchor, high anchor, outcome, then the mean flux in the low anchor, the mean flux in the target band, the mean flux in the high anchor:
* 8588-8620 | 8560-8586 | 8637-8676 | -0.04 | 8.89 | 8.99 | 8.24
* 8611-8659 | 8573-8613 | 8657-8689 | -0.04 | 8.97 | 8.79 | 8.06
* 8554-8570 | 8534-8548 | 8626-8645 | -0.17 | 7.26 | 8.91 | 8.86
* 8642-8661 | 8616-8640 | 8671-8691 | 0.04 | 8.88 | 8.46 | 8.55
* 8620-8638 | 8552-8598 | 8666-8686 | -0.01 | 8.95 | 8.84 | 8.59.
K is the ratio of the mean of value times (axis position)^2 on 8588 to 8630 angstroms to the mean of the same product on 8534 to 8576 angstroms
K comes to 1.08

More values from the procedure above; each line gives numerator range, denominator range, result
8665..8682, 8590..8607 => 0.95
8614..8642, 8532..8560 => 1.12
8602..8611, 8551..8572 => 1.02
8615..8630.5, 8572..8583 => 1.01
